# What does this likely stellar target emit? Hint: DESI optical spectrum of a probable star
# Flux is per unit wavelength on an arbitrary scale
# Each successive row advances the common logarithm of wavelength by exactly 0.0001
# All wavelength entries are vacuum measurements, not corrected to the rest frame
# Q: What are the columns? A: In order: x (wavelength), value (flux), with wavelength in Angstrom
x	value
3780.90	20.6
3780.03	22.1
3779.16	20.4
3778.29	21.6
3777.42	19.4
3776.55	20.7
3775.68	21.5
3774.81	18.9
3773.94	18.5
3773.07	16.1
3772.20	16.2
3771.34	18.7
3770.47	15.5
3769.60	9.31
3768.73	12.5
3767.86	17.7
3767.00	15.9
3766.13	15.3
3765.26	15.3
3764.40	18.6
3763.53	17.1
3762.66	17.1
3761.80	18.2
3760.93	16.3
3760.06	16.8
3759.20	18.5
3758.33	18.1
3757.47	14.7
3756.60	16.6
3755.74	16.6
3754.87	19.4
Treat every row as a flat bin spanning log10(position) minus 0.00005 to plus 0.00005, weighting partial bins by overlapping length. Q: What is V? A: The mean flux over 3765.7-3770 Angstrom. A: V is 14.2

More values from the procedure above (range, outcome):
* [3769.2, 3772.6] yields 15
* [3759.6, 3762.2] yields 17.1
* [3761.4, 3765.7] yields 17.3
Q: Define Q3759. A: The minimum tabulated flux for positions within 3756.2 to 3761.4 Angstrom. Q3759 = 14.7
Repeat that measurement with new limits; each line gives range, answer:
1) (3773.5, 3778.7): 18.5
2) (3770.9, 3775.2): 16.1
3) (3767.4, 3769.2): 12.5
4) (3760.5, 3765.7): 15.3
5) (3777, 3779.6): 19.4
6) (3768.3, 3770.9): 9.31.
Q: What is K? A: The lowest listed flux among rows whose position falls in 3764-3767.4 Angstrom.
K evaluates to 15.3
